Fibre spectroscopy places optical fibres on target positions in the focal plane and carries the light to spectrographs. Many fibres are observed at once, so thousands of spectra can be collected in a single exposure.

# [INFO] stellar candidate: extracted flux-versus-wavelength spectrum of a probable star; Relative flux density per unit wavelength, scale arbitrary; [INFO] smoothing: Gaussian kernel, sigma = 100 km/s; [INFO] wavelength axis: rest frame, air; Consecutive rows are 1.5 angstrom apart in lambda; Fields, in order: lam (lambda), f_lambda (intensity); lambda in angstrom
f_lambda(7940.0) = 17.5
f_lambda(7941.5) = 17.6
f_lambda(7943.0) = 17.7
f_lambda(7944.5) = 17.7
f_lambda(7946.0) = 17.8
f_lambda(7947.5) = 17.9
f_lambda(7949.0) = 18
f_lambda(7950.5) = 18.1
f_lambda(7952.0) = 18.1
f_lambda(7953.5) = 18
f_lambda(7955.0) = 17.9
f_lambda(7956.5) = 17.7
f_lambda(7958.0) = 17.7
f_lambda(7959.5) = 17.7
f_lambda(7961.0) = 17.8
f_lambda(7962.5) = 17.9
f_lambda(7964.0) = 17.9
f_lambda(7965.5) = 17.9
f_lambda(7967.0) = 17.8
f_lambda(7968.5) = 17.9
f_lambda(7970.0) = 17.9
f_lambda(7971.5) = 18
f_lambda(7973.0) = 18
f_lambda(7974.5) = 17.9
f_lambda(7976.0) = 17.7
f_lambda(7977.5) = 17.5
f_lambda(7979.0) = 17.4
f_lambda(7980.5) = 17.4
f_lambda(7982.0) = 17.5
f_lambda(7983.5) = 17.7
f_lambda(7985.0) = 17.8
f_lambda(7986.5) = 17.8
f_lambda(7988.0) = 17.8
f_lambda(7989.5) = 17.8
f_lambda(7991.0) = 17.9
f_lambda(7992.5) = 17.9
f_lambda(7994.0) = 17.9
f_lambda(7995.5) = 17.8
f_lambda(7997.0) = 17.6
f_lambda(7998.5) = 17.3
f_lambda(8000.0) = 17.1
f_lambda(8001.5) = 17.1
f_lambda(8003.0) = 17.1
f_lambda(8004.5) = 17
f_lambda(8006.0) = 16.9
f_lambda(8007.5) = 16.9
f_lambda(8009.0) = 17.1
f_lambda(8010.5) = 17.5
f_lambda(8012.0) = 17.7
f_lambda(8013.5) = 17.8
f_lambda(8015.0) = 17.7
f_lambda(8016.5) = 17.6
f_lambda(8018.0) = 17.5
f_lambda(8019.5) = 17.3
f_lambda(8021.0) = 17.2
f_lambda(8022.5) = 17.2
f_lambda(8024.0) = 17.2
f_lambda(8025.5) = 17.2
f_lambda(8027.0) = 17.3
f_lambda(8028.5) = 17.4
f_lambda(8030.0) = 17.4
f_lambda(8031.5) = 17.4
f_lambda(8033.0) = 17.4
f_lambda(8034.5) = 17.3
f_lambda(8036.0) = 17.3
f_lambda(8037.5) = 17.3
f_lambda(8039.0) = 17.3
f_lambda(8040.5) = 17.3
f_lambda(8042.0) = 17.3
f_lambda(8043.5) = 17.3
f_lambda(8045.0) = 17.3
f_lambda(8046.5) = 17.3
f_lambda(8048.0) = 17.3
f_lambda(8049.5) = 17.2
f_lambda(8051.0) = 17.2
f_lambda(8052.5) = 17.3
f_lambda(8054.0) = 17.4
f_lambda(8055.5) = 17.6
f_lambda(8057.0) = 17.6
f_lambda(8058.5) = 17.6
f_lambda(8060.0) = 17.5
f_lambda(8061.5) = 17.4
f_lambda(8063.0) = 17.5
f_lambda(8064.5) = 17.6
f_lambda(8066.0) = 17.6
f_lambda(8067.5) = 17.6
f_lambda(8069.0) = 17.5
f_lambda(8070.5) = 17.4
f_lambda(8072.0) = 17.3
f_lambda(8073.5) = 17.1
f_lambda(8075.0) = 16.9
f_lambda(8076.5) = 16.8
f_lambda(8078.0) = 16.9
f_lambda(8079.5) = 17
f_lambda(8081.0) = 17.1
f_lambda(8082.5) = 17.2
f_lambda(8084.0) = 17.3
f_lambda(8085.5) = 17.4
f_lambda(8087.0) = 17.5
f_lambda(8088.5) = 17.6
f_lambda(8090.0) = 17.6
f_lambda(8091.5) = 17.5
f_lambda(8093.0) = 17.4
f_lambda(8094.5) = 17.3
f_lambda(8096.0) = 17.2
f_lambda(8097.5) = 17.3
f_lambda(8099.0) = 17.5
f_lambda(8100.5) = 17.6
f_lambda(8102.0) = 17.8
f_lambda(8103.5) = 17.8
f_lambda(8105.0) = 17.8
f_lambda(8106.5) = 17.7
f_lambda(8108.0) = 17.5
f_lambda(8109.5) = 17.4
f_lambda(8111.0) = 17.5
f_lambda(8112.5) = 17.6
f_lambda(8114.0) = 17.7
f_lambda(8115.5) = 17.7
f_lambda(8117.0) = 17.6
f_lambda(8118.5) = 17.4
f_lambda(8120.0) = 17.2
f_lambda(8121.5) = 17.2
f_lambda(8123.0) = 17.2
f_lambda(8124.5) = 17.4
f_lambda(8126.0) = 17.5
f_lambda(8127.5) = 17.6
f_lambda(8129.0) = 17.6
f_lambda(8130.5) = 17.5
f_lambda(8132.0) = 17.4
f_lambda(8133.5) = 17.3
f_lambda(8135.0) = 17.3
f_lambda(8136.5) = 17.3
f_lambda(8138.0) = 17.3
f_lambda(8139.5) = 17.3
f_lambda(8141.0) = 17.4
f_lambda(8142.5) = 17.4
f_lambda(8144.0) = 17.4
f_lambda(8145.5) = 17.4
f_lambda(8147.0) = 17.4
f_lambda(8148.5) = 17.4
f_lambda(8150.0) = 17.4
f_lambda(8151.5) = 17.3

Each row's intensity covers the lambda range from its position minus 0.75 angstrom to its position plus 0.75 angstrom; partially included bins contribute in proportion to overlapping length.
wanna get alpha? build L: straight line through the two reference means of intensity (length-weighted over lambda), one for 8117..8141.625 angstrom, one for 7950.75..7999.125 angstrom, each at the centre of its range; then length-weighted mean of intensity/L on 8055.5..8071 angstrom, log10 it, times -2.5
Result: 0.00 mag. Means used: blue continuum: 17.8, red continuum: 17.4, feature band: 17.5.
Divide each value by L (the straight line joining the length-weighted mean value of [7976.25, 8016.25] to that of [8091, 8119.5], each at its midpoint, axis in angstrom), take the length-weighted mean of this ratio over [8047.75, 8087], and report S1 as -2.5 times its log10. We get 0.01 mag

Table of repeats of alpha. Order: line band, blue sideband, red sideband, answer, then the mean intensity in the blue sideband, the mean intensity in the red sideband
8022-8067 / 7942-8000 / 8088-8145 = 0.016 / 17.8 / 17.5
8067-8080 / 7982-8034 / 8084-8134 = 0.020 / 17.4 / 17.5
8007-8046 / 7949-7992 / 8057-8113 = 0.016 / 17.8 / 17.4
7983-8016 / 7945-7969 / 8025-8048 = 0.004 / 17.9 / 17.3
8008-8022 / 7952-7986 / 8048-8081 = 0.006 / 17.8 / 17.3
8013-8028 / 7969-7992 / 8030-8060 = 0.007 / 17.7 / 17.4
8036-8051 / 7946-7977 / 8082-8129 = 0.023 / 17.9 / 17.5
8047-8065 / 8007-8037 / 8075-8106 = -0.004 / 17.4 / 17.4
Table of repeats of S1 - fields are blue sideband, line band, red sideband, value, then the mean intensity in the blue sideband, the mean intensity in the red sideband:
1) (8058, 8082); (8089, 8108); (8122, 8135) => -0.01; 17.3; 17.4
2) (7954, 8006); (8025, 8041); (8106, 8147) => 0.02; 17.7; 17.4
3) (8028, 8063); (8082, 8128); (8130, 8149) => -0.01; 17.4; 17.4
